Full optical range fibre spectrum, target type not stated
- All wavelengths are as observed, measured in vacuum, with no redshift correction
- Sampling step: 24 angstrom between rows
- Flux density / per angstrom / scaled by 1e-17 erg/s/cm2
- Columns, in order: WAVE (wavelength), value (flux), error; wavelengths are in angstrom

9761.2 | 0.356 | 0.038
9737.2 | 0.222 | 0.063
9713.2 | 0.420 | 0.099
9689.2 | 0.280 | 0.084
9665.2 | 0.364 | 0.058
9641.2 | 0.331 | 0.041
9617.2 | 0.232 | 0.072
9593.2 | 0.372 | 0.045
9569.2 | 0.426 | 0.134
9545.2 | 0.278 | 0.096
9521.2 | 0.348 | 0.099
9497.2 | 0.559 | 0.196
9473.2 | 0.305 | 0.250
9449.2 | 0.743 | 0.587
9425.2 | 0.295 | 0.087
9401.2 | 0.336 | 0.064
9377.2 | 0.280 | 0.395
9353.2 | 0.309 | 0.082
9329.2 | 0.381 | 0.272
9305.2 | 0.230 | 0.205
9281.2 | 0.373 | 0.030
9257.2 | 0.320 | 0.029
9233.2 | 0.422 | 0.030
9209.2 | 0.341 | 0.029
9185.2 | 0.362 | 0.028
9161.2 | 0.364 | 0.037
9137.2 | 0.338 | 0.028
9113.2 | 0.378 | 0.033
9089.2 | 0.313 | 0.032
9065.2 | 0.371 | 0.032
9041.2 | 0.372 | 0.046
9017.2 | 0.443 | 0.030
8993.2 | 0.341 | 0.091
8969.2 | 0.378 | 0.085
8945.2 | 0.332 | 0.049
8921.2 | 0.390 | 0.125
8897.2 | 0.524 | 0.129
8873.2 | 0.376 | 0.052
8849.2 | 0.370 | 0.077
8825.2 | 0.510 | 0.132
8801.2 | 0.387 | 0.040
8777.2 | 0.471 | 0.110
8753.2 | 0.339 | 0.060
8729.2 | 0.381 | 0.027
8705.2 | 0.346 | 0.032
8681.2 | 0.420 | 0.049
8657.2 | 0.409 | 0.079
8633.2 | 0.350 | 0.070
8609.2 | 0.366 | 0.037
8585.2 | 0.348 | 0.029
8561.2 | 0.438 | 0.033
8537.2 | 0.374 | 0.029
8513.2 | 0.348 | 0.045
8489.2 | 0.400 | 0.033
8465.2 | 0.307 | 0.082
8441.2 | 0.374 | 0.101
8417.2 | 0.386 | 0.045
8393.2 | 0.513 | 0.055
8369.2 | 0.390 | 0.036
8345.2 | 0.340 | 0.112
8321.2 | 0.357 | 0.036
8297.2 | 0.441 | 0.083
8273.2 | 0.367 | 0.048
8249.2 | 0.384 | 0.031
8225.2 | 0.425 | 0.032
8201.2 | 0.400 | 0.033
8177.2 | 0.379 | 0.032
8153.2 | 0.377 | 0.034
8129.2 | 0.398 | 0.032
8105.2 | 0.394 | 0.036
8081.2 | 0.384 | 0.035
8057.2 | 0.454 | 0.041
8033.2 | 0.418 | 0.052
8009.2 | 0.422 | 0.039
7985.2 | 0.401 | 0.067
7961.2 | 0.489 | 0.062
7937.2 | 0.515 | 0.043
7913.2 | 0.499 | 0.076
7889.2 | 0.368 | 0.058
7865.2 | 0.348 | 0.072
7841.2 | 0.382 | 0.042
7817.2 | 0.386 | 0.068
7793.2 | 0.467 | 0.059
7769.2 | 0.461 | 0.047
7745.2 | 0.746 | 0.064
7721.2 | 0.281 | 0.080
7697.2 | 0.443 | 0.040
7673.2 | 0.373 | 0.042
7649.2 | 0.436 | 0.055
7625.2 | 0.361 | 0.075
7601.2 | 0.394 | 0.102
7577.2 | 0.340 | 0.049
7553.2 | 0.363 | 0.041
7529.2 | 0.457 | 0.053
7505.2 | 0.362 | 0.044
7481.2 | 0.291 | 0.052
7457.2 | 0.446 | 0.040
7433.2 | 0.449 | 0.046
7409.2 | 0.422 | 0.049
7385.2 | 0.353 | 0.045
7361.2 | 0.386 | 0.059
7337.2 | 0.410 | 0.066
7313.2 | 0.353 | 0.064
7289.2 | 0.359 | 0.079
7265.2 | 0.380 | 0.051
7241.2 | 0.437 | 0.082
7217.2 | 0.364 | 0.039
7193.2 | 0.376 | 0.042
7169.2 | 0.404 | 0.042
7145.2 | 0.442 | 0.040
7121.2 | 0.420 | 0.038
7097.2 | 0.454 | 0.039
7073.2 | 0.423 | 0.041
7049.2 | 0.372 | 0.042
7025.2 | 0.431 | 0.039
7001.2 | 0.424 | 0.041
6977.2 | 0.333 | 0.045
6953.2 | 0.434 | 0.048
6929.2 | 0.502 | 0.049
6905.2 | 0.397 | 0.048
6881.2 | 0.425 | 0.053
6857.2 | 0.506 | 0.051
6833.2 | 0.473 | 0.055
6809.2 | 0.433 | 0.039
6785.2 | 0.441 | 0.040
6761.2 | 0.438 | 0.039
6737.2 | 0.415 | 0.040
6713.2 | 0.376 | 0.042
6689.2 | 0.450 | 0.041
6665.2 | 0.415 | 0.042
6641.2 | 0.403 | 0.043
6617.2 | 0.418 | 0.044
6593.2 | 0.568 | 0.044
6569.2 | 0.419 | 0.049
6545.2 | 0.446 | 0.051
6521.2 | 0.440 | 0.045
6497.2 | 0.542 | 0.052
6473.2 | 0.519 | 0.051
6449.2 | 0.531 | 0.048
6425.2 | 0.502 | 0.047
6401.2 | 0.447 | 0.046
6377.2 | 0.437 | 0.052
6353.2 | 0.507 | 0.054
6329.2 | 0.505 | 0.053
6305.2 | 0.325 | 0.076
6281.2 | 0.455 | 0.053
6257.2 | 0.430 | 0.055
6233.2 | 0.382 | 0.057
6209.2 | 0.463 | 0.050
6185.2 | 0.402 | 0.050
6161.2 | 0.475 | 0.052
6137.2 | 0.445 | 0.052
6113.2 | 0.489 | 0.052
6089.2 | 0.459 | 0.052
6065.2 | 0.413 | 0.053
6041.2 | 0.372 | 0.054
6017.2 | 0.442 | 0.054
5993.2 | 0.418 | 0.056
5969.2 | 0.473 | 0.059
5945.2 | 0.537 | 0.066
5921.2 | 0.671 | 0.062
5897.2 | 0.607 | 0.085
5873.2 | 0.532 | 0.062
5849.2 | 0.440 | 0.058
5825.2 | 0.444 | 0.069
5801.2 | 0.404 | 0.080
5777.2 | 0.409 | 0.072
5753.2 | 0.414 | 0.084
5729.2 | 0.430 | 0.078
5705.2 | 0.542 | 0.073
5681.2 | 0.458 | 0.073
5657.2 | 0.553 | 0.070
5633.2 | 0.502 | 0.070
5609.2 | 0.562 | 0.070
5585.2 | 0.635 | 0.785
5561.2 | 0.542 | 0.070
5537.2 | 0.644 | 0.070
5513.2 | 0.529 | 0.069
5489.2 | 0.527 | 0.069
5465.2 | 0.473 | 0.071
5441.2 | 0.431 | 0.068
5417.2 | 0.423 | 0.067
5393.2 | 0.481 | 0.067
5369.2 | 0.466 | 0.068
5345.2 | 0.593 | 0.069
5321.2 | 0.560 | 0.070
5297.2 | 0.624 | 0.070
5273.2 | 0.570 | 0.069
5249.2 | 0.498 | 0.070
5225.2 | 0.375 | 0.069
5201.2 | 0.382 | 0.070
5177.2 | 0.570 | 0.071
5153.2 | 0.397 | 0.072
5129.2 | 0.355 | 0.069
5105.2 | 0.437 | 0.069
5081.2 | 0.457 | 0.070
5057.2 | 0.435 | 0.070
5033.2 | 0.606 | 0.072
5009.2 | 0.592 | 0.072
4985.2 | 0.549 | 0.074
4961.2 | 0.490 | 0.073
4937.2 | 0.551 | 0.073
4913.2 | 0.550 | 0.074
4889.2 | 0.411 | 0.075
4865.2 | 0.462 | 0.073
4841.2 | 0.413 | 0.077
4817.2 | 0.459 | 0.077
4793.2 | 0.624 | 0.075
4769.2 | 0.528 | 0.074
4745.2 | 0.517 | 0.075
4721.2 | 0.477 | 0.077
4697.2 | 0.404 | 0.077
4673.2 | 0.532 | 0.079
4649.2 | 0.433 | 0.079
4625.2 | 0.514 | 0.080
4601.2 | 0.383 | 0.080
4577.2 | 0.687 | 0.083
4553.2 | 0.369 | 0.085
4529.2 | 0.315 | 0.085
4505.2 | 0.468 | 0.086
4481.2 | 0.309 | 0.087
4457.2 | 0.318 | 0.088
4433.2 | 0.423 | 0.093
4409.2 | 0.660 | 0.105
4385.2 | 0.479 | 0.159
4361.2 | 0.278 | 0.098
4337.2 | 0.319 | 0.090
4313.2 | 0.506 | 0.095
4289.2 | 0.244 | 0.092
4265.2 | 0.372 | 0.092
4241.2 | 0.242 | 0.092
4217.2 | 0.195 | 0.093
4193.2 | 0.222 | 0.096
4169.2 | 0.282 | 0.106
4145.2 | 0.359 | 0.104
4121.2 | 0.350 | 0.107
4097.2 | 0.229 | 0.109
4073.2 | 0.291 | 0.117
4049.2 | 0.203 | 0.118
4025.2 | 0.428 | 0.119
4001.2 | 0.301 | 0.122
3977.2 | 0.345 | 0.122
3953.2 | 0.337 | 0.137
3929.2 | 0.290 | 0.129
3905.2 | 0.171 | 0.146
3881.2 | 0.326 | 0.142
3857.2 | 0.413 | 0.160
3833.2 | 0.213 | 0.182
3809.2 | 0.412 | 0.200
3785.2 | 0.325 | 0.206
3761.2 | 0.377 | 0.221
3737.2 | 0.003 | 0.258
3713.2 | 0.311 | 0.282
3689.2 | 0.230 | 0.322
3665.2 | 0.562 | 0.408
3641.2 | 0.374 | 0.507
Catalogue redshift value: 0.181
